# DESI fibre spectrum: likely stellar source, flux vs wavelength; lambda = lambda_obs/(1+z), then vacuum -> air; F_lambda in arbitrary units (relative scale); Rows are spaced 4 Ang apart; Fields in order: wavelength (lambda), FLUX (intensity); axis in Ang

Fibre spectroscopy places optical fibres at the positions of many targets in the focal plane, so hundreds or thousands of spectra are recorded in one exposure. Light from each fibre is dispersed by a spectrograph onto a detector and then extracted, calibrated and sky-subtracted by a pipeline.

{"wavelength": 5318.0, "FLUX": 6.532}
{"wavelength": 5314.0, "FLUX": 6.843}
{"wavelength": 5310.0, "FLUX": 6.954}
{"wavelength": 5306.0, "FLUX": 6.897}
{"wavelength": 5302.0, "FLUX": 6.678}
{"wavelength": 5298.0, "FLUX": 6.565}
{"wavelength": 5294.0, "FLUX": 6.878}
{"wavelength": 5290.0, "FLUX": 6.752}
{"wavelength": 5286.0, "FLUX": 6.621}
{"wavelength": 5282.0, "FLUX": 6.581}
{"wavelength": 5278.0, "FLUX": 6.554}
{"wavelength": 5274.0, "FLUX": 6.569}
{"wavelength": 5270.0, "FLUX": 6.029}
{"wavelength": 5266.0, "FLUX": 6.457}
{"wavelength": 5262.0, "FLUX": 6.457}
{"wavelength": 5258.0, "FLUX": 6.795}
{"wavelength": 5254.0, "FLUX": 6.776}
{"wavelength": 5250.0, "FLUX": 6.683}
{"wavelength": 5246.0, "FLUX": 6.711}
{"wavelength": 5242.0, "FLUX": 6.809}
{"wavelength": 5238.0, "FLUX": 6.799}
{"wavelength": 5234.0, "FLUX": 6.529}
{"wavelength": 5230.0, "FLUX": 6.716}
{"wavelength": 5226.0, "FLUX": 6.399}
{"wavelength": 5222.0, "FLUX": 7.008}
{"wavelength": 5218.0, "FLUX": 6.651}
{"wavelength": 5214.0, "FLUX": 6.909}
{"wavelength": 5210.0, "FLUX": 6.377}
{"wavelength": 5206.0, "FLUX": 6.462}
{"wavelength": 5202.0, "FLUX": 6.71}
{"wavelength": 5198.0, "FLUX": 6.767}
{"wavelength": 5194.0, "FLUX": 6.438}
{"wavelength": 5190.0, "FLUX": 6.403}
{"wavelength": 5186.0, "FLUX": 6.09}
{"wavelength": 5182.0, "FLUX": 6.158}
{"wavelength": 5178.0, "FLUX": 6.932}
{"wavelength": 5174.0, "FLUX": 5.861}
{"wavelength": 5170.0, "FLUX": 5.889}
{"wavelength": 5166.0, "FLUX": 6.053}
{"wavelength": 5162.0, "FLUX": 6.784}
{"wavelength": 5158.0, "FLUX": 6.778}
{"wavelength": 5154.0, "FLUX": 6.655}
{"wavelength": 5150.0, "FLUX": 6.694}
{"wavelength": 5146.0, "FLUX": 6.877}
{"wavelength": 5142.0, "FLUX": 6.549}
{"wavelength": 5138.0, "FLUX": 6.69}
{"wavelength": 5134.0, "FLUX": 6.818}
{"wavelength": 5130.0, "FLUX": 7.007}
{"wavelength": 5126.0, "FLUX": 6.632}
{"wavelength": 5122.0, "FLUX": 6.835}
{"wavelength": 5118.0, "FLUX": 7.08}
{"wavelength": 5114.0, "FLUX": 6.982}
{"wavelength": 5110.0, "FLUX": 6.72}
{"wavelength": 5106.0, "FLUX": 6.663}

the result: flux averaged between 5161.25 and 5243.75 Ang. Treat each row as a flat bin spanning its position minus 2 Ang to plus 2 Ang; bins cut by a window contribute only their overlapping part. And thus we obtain 6.51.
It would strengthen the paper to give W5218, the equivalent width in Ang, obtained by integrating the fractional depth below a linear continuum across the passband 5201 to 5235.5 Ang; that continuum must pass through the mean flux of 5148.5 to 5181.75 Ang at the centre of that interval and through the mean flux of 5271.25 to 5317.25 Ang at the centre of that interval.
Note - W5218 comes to -0.50 Ang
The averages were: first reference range 6.44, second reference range 6.7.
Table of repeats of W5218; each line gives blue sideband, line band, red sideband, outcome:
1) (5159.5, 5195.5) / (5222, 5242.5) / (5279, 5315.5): -0.55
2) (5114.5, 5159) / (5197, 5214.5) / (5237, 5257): 0.40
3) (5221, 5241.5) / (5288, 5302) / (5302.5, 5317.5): 0.18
